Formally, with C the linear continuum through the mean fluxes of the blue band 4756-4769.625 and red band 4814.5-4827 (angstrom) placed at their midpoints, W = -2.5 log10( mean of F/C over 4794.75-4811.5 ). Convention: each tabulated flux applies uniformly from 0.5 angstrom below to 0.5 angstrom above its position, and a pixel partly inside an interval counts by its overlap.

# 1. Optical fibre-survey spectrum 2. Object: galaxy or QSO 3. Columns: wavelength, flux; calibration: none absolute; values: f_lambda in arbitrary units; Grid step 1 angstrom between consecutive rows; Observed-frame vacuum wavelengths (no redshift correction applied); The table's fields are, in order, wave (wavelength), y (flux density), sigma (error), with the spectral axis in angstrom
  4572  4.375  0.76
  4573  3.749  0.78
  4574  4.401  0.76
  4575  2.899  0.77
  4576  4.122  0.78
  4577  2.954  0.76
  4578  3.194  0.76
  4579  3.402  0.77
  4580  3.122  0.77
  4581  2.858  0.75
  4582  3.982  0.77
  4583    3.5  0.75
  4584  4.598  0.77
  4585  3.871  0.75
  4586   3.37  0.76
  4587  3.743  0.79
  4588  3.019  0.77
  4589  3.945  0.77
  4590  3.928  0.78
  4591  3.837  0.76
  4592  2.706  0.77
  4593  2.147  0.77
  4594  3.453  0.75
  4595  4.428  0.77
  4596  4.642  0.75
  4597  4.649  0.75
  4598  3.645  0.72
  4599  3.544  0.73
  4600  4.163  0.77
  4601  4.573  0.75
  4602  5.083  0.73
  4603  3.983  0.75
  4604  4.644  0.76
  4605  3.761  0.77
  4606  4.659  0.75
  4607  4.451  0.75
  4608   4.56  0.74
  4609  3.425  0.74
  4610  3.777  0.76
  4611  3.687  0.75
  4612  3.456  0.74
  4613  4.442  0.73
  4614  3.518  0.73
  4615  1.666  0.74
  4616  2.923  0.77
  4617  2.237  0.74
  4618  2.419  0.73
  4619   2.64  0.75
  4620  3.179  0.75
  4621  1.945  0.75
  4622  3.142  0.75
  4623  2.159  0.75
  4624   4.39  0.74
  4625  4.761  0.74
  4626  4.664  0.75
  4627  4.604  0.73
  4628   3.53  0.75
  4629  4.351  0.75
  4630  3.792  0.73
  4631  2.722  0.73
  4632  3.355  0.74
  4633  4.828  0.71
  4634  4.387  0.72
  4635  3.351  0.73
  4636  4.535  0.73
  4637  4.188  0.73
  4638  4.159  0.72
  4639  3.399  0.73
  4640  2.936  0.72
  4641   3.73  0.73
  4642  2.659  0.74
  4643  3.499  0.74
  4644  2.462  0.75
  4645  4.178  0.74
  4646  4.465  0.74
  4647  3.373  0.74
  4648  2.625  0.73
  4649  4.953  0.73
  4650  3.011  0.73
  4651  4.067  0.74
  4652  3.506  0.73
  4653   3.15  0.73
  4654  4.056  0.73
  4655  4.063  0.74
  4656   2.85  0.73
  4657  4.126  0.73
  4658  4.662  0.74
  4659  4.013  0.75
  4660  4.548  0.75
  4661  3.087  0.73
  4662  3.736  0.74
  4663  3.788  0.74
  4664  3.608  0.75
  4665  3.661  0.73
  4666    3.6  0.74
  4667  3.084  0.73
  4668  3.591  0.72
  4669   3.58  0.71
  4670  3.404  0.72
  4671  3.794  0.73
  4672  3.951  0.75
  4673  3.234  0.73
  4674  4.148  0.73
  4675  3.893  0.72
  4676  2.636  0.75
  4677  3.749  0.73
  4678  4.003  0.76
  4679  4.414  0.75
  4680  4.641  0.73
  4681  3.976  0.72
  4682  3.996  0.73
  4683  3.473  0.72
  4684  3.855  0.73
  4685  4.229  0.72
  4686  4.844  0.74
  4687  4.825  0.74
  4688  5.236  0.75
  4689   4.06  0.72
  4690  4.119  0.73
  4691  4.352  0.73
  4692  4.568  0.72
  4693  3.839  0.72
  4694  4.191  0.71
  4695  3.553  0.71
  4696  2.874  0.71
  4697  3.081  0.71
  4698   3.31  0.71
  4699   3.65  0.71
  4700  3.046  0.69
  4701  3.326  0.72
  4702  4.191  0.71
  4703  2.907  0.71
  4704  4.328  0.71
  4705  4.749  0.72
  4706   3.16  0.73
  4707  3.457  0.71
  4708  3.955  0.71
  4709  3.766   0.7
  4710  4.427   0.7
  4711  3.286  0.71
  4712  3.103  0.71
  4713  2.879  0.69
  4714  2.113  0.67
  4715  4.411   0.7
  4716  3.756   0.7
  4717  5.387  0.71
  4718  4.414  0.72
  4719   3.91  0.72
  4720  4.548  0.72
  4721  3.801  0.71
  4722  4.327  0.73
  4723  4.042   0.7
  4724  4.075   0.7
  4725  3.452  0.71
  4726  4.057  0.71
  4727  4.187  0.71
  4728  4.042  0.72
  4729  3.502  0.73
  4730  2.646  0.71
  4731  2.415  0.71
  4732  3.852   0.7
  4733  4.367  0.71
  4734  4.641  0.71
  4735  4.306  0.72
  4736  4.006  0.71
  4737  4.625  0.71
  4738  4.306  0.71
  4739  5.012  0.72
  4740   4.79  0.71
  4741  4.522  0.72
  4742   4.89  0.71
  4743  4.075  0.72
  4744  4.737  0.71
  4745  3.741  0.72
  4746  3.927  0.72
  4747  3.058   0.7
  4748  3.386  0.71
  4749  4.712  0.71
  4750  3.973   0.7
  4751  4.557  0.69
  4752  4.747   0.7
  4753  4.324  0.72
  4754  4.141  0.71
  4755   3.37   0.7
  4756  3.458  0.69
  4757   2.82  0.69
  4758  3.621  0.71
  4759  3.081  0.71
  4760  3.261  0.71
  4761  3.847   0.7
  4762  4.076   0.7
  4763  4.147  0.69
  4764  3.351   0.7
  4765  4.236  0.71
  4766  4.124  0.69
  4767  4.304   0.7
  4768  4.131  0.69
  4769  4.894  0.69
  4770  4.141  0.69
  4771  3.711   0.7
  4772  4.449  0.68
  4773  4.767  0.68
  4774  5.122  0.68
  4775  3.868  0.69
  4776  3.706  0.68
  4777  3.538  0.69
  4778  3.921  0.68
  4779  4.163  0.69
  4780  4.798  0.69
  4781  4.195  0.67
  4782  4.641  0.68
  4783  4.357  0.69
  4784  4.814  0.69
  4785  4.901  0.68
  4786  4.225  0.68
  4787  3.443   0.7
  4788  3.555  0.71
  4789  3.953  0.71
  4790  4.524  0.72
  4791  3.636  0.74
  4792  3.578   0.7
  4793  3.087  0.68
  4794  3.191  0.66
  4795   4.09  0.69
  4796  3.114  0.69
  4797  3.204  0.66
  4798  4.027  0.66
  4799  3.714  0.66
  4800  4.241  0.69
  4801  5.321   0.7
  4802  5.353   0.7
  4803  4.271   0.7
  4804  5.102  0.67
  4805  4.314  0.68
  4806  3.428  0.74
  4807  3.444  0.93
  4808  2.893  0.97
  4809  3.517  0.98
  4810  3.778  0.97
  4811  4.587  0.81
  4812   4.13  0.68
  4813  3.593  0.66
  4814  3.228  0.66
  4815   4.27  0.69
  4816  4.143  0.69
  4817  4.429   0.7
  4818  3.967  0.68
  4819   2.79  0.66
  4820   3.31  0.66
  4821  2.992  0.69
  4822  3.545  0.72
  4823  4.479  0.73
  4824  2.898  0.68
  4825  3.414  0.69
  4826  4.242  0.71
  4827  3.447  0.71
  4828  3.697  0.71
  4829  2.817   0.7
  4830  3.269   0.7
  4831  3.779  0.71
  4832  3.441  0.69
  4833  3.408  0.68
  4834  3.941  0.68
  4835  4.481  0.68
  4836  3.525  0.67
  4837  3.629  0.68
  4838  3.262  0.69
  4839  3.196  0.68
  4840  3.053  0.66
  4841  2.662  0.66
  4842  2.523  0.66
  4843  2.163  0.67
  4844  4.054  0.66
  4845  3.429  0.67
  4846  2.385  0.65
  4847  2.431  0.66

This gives -0.08 mag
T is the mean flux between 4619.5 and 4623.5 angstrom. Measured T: 2.61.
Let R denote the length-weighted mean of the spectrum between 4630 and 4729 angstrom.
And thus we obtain 3.8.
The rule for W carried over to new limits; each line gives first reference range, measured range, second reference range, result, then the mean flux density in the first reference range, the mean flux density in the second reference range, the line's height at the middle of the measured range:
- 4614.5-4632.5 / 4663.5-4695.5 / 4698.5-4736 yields -0.10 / 3.25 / 3.8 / 3.58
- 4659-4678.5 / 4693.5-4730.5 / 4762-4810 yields 0.02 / 3.65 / 4.07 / 3.8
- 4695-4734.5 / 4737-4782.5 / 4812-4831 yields -0.12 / 3.73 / 3.6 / 3.68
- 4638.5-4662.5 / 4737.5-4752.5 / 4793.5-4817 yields -0.12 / 3.63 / 3.96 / 3.83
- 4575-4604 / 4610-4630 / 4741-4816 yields 0.12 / 3.73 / 4.02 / 3.78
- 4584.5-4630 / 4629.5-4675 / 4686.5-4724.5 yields 0.02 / 3.68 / 3.87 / 3.77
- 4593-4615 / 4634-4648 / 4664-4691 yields 0.11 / 4.02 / 3.93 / 3.97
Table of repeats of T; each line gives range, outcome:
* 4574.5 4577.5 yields 3.33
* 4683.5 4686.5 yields 4.31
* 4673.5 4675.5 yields 4.02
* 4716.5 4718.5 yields 4.9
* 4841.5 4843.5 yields 2.34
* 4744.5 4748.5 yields 3.53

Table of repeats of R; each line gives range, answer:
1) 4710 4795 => 4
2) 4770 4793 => 4.15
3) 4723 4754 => 4.1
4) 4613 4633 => 3.33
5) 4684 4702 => 3.95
